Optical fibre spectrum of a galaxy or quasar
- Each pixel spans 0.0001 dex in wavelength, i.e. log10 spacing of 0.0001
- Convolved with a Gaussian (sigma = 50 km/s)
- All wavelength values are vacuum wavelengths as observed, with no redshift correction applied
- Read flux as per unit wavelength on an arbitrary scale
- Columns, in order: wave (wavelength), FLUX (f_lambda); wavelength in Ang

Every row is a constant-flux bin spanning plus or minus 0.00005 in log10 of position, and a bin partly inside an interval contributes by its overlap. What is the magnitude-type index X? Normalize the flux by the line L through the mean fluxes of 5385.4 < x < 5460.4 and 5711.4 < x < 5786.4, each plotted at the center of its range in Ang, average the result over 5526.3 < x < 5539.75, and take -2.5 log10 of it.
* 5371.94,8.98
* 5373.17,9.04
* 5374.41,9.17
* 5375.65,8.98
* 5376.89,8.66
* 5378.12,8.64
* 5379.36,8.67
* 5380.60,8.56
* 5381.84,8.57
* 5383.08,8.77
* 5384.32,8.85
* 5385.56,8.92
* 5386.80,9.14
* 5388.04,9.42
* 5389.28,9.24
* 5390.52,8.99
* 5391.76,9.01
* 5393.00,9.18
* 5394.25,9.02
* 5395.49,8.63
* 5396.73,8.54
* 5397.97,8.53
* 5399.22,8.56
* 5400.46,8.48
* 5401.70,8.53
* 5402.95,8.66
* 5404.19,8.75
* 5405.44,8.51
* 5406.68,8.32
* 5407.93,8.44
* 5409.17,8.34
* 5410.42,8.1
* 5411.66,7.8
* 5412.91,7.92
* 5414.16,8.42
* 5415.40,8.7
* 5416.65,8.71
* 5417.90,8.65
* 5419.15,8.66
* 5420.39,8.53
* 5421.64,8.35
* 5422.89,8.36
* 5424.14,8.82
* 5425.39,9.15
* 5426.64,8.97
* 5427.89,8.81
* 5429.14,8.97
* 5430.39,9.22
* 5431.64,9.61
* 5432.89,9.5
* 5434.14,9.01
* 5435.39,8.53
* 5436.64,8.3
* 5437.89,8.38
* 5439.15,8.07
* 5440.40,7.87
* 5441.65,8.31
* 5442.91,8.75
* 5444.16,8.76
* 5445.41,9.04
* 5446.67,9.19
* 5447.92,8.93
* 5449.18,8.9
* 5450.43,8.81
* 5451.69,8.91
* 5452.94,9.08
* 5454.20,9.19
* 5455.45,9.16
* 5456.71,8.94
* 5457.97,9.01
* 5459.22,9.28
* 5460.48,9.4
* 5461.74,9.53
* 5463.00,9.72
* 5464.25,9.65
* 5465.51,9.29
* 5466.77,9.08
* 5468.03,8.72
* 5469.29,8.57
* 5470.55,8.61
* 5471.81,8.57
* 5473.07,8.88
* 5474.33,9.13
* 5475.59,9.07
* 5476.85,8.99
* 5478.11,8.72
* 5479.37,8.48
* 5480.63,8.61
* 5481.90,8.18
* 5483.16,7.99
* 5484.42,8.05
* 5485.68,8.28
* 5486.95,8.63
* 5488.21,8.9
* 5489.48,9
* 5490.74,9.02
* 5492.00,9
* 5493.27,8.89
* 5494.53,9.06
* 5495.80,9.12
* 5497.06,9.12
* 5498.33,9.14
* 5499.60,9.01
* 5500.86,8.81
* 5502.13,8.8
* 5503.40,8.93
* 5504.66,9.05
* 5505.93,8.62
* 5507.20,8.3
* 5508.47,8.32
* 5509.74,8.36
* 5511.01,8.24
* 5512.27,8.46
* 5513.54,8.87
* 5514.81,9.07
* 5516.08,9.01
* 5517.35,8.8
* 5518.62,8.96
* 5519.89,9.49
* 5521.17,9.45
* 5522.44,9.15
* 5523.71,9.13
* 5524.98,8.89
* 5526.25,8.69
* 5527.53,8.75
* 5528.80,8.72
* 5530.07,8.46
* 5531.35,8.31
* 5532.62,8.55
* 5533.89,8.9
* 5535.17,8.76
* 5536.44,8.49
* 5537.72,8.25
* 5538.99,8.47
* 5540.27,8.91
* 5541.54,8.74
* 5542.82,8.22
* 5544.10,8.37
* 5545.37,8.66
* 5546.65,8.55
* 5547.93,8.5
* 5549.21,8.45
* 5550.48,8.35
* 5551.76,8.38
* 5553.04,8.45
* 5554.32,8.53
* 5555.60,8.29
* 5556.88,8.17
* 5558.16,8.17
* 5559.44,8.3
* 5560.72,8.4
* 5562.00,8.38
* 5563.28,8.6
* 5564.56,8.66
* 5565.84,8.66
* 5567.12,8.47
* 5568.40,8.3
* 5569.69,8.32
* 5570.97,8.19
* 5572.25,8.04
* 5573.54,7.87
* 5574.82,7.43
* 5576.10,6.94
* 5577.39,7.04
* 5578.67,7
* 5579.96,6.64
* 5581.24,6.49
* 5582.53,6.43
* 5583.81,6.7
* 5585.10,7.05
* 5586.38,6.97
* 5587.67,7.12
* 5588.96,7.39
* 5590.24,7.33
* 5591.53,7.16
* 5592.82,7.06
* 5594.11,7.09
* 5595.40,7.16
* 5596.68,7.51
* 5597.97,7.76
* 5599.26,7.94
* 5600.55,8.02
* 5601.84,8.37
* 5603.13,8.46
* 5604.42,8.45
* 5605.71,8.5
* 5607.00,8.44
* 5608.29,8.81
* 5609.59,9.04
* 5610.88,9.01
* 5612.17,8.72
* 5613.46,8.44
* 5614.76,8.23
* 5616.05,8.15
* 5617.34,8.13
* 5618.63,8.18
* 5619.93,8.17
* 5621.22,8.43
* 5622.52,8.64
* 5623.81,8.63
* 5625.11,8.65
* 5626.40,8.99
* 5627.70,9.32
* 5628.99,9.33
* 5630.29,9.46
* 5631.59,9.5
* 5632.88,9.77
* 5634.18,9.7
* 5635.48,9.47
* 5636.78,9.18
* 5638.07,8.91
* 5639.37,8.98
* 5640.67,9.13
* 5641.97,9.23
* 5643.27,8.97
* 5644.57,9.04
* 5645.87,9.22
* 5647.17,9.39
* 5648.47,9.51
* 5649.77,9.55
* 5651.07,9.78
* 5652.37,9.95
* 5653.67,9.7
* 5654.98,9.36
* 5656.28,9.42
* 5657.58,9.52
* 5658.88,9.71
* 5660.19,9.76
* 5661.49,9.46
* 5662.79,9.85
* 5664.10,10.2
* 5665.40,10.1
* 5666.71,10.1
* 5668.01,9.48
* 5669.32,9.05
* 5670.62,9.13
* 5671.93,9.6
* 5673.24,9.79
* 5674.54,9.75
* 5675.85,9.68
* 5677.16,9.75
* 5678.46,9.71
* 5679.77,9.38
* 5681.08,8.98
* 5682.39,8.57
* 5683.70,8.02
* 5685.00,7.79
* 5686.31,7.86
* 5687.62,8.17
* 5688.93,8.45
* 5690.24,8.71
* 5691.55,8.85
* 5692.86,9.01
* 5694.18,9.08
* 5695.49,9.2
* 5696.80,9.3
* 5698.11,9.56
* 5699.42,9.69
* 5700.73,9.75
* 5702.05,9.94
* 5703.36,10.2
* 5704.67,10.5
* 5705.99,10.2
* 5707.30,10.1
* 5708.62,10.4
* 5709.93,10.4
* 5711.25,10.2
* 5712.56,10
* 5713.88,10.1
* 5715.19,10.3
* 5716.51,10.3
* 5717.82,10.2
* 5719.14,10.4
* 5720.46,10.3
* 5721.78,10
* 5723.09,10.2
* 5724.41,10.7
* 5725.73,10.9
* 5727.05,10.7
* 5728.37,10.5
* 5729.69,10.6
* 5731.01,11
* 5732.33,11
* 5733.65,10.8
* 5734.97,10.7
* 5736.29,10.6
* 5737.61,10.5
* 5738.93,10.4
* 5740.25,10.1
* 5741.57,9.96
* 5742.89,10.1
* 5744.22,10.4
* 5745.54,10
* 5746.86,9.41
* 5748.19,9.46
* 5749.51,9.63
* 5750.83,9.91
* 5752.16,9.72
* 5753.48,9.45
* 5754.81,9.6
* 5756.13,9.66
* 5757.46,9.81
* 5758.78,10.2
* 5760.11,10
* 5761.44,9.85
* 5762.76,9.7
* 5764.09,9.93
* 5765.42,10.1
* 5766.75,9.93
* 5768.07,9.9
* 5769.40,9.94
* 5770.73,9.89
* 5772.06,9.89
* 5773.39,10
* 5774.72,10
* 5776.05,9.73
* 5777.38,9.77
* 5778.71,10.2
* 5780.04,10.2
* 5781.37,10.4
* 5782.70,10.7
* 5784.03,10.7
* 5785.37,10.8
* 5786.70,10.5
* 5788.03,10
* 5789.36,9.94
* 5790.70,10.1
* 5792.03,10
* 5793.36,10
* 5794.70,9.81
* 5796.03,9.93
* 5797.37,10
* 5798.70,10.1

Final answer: 0.08 mag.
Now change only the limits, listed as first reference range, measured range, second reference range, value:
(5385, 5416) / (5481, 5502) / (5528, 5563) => -0.028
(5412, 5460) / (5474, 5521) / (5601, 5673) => 0.014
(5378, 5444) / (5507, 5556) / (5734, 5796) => 0.059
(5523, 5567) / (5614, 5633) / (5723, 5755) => 0.059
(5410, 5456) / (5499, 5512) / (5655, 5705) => 0.032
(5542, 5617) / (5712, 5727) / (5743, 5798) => -0.097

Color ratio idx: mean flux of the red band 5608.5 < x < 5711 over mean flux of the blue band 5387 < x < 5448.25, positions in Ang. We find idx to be 1.07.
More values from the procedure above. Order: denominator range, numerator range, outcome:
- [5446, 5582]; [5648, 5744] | 1.14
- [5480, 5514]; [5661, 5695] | 1.05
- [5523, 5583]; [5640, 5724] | 1.16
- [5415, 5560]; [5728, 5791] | 1.15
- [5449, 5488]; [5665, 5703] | 1.03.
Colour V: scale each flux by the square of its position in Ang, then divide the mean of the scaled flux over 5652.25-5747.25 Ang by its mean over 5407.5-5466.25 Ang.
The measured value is 1.22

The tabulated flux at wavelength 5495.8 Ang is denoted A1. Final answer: 9.12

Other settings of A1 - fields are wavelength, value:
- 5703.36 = 10.2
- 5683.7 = 8.02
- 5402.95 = 8.66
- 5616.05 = 8.15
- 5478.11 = 8.72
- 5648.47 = 9.51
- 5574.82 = 7.43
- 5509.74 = 8.36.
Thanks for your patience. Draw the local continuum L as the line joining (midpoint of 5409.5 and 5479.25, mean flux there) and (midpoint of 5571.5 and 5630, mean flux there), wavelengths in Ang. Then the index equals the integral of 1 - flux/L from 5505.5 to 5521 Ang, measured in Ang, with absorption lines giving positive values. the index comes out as -0.58 Ang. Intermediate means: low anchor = 8.83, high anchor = 7.91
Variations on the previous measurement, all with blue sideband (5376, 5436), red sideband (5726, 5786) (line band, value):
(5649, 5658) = 0.1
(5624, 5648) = 1.1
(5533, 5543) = 0.7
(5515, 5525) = 0.1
